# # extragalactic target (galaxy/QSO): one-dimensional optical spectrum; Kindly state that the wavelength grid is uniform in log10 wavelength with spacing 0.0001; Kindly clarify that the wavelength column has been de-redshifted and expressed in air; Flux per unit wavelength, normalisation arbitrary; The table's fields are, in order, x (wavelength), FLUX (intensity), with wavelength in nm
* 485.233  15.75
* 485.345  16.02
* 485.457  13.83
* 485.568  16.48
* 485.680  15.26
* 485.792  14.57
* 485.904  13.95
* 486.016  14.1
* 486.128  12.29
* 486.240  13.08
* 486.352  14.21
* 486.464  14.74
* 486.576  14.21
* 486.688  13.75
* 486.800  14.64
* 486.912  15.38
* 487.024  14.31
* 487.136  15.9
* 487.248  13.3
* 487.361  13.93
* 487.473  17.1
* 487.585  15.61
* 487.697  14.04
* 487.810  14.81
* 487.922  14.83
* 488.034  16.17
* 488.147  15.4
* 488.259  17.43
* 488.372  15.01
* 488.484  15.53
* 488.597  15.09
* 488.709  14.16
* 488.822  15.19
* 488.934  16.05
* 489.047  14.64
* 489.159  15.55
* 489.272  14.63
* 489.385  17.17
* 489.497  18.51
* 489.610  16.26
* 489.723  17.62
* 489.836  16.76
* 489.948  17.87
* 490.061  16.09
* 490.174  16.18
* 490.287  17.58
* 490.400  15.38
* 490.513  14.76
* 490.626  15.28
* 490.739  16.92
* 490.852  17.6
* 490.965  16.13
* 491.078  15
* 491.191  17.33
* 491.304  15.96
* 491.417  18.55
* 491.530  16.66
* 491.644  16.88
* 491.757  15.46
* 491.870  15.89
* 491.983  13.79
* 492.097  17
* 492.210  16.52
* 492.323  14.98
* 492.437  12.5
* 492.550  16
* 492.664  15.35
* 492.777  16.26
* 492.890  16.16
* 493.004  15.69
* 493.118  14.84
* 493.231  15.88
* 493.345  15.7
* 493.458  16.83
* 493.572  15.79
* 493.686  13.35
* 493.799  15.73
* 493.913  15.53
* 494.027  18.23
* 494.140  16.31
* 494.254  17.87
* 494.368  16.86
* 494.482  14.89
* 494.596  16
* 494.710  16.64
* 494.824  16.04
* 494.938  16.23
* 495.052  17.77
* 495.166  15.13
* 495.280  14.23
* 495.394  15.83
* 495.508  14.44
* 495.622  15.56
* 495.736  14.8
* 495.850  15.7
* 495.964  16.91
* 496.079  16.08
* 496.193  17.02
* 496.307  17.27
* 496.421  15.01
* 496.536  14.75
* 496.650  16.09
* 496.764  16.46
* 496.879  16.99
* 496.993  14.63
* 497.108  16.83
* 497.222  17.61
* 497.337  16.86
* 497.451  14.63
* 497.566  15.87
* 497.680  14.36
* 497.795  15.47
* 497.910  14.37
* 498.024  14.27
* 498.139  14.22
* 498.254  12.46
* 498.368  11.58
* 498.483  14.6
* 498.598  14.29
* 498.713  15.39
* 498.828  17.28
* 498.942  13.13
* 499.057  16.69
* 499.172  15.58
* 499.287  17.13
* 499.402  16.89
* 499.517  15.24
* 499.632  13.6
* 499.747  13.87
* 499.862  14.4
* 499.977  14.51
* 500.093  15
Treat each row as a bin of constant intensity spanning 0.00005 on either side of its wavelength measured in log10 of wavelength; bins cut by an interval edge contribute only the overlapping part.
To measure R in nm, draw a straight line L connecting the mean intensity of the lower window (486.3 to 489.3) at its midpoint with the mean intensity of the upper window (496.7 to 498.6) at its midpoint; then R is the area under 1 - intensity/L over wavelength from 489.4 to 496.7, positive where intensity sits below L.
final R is -0.50 nm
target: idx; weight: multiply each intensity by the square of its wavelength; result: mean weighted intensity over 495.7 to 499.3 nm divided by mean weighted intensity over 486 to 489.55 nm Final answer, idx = 1.07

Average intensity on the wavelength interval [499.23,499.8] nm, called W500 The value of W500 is 15.4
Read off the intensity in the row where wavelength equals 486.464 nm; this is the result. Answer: 14.74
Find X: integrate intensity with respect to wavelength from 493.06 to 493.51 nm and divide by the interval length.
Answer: 15.8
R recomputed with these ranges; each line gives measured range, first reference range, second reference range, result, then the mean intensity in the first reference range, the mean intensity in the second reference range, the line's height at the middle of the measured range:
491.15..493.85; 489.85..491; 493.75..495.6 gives 0.08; 16.4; 16.1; 16.3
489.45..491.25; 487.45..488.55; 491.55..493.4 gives -0.12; 15.5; 15.6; 15.6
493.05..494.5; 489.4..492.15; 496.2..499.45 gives 0.00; 16.5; 15.4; 16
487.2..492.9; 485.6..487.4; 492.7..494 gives -0.33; 14.3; 15.7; 15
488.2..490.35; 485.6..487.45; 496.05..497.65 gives -0.20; 14.3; 16.1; 14.8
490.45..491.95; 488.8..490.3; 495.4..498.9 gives -0.01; 16.4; 15.4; 16.2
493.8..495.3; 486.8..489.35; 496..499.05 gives -0.10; 15.2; 15.3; 15.3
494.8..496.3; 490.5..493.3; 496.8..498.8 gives -0.05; 15.9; 15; 15.4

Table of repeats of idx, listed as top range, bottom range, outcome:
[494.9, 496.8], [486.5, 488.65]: 1.09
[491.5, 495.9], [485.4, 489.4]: 1.09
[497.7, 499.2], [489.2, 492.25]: 0.91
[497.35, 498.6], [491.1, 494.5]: 0.91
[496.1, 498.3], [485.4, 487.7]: 1.12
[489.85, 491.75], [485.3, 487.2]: 1.16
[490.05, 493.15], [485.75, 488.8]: 1.10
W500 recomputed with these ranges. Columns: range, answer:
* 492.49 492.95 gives 15.9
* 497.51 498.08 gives 14.9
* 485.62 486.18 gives 14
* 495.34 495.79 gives 15.2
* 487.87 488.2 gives 15.5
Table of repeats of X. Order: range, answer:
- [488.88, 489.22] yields 15.4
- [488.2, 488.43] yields 16.2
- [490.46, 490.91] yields 16.2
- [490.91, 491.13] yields 15.6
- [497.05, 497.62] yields 16.3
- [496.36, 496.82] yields 15.6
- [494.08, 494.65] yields 16.4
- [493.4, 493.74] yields 15.3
